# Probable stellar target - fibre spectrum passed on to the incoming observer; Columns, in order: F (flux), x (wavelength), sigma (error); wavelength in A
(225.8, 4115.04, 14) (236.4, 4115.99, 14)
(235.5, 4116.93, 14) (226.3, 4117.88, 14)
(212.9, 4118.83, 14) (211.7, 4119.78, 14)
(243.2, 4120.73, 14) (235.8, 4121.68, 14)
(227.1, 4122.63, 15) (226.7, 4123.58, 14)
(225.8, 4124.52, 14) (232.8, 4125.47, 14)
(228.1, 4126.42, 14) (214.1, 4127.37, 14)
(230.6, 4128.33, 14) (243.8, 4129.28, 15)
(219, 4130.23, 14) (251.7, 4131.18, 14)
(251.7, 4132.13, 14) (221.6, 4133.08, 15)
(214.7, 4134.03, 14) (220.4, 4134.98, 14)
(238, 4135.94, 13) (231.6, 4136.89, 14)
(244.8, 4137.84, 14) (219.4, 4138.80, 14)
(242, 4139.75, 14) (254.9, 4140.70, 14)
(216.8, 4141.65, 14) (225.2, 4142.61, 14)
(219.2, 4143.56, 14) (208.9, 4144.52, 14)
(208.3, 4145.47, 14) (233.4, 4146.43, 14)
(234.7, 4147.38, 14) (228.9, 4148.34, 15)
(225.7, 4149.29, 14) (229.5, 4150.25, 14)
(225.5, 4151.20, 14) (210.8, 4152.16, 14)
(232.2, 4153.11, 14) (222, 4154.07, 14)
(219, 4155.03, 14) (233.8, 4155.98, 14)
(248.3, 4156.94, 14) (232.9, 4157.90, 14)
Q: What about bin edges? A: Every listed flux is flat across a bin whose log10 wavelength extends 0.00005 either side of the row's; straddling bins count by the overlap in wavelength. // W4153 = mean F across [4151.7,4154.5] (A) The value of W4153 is 222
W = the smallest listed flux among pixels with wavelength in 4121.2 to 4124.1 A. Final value 226.7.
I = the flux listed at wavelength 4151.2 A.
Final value 225.5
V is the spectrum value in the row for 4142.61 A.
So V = 225.2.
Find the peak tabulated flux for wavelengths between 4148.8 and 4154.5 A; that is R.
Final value 232.2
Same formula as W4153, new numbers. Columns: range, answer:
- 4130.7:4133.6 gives 242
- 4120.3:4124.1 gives 233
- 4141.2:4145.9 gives 216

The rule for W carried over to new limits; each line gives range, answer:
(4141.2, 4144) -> 216.8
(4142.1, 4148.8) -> 208.3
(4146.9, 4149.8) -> 225.7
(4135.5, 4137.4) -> 231.6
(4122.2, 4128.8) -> 214.1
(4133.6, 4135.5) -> 214.7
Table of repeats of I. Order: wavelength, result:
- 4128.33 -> 230.6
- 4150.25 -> 229.5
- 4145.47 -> 208.3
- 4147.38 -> 234.7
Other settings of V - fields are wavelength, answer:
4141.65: 216.8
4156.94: 248.3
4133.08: 221.6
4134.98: 220.4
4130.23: 219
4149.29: 225.7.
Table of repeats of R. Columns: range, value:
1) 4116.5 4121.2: 243.2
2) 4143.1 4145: 219.2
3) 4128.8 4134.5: 251.7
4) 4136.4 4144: 254.9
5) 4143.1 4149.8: 234.7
